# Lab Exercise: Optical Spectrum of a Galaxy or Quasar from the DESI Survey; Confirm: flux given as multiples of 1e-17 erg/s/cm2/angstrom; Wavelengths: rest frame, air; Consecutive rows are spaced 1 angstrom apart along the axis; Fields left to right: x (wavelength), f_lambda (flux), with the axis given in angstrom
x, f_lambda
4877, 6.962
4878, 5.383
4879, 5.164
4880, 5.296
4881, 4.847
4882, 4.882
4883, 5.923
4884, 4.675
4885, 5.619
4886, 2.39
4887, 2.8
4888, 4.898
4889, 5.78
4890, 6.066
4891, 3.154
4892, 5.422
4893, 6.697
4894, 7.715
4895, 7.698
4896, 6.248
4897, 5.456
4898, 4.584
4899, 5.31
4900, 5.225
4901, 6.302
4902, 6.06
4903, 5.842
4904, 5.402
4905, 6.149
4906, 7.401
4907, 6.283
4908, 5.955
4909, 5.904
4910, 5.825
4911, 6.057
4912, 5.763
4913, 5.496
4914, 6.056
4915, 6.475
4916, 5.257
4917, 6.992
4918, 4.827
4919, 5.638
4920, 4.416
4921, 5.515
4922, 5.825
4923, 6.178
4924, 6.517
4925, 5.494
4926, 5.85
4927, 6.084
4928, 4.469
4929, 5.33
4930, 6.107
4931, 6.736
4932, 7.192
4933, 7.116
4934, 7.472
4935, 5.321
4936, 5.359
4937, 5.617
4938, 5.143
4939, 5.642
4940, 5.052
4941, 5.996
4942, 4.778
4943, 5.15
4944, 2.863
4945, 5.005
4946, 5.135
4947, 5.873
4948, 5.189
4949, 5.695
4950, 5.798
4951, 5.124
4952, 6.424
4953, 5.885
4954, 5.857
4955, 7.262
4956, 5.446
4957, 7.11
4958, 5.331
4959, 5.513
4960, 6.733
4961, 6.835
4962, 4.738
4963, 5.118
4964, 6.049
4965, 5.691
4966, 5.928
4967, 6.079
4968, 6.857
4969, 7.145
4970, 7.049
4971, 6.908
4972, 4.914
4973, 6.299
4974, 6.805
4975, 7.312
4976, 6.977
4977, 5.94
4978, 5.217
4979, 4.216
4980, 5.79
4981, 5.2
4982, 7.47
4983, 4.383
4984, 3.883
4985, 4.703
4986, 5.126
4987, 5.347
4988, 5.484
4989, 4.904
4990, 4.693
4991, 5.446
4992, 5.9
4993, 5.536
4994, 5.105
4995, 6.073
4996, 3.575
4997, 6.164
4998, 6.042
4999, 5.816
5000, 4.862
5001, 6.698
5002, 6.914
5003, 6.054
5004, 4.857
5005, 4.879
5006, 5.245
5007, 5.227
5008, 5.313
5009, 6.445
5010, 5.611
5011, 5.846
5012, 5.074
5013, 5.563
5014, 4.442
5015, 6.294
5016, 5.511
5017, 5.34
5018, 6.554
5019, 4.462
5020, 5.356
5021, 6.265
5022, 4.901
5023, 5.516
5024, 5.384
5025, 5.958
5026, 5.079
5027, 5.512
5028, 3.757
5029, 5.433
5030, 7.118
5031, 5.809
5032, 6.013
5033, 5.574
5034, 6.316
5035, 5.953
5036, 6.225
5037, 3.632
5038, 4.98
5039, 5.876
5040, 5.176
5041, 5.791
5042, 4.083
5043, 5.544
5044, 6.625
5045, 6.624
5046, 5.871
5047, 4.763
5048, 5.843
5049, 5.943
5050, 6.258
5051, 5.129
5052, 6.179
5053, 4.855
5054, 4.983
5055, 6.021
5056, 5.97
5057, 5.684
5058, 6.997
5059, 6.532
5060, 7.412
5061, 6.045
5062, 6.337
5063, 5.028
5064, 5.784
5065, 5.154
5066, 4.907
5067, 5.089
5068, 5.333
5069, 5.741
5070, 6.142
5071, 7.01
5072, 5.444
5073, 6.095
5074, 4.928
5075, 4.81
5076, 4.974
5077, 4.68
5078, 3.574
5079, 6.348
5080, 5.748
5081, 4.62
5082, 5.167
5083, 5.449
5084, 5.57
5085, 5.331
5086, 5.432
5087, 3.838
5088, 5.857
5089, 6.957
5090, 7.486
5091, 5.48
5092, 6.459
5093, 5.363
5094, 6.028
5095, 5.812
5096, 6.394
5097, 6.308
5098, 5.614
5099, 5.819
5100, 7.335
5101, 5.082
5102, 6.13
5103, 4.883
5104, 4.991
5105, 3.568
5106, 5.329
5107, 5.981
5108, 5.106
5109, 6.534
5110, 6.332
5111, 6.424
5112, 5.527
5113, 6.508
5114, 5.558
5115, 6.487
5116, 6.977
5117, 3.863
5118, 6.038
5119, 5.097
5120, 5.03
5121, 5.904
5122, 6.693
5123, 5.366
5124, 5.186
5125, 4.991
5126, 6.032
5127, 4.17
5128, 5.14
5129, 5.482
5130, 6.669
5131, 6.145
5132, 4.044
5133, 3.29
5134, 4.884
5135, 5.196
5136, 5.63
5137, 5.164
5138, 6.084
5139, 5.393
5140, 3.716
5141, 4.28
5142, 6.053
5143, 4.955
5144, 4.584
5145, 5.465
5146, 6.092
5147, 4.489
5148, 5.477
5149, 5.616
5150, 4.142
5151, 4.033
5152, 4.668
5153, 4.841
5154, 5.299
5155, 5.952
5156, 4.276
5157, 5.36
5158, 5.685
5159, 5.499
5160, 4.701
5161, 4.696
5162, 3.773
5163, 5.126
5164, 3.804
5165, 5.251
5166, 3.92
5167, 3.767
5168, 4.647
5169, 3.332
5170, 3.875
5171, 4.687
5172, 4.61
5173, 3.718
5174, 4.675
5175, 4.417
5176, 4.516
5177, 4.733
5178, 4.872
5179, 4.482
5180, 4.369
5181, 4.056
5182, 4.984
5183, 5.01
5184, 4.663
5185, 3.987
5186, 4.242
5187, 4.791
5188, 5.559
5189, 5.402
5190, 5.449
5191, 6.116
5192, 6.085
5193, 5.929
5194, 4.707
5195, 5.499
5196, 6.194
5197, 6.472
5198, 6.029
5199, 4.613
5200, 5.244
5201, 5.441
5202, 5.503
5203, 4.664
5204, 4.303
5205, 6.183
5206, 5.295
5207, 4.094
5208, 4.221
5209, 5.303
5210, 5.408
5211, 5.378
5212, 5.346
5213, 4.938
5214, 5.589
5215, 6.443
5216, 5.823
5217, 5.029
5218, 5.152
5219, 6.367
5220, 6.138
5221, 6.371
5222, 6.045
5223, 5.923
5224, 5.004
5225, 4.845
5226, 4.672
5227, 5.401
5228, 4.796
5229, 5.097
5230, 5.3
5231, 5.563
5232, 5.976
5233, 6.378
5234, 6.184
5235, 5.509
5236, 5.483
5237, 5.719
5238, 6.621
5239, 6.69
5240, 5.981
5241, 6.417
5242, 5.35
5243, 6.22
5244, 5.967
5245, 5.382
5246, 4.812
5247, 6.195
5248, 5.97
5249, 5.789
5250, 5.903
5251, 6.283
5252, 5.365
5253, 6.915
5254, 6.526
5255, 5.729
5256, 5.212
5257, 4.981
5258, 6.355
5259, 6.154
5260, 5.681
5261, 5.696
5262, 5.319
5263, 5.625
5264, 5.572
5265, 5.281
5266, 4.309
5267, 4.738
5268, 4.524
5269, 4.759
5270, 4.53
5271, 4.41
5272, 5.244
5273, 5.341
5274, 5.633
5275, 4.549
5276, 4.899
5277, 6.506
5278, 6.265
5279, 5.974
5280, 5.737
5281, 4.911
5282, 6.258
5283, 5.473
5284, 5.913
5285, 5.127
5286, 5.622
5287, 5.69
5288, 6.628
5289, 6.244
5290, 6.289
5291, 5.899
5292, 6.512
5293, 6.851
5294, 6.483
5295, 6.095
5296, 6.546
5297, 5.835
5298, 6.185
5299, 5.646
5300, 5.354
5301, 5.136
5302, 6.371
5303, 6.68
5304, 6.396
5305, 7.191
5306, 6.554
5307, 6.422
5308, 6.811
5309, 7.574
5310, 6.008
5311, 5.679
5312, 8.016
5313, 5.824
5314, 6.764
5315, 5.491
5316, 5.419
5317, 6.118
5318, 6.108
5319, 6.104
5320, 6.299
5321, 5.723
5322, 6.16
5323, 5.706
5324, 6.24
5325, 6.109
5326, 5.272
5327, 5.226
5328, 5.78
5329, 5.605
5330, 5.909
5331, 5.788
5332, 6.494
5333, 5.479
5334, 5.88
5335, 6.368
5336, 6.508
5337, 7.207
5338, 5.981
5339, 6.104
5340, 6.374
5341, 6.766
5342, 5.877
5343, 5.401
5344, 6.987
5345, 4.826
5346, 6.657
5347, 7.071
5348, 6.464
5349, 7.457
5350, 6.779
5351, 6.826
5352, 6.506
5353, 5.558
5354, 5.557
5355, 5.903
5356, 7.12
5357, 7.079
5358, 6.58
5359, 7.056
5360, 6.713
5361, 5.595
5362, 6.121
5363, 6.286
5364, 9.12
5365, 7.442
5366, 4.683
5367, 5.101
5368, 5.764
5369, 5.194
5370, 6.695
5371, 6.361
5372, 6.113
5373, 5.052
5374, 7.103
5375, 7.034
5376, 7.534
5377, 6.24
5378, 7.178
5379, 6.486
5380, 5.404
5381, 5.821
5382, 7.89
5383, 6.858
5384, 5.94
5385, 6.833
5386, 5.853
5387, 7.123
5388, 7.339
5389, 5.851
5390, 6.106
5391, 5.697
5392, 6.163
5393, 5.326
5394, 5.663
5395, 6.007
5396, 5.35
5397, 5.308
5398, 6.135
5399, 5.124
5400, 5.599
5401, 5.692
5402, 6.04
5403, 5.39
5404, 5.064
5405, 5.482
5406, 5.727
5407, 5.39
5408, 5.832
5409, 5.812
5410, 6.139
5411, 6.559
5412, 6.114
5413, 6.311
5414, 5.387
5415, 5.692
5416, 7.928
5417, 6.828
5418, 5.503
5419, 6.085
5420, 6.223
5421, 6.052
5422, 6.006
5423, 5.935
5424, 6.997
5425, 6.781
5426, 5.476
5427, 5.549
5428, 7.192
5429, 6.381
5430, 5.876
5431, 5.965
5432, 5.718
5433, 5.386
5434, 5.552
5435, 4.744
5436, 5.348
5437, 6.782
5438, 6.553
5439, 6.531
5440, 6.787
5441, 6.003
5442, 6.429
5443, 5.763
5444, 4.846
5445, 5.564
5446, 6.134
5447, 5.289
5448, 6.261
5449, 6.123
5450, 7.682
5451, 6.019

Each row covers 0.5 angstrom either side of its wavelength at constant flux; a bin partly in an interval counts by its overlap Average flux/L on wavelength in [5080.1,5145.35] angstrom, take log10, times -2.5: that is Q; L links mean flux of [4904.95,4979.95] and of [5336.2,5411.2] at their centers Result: 0.09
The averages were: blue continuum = 5.87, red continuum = 6.22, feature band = 5.51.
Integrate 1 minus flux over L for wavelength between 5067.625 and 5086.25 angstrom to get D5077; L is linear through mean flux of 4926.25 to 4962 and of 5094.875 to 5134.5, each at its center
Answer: 0.7 angstrom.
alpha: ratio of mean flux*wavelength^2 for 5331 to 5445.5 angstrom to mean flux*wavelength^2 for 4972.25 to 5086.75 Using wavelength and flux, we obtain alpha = 1.3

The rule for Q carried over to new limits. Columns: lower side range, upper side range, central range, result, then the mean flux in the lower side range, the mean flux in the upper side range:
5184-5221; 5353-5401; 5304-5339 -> -0.037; 5.36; 6.25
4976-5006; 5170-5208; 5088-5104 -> -0.164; 5.41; 4.99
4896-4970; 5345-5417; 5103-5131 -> 0.073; 5.81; 6.23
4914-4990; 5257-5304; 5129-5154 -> 0.132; 5.76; 5.67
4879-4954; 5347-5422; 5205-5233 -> 0.110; 5.62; 6.21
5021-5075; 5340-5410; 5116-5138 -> 0.097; 5.66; 6.21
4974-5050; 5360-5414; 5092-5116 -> -0.028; 5.54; 6.11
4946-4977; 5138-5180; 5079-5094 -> -0.085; 6.11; 4.73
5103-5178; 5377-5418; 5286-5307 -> -0.100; 5.07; 6.06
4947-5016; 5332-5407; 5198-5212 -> 0.180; 5.73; 6.23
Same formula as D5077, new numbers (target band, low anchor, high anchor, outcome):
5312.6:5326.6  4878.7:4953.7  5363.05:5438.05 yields 0.2 angstrom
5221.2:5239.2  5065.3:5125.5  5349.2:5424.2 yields 0.8 angstrom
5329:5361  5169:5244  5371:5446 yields -2.8 angstrom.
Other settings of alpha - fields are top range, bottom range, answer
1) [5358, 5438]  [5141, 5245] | 1.28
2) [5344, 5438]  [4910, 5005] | 1.27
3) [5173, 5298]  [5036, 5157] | 1.06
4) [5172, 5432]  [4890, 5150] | 1.16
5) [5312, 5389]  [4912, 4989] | 1.27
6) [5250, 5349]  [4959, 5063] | 1.17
